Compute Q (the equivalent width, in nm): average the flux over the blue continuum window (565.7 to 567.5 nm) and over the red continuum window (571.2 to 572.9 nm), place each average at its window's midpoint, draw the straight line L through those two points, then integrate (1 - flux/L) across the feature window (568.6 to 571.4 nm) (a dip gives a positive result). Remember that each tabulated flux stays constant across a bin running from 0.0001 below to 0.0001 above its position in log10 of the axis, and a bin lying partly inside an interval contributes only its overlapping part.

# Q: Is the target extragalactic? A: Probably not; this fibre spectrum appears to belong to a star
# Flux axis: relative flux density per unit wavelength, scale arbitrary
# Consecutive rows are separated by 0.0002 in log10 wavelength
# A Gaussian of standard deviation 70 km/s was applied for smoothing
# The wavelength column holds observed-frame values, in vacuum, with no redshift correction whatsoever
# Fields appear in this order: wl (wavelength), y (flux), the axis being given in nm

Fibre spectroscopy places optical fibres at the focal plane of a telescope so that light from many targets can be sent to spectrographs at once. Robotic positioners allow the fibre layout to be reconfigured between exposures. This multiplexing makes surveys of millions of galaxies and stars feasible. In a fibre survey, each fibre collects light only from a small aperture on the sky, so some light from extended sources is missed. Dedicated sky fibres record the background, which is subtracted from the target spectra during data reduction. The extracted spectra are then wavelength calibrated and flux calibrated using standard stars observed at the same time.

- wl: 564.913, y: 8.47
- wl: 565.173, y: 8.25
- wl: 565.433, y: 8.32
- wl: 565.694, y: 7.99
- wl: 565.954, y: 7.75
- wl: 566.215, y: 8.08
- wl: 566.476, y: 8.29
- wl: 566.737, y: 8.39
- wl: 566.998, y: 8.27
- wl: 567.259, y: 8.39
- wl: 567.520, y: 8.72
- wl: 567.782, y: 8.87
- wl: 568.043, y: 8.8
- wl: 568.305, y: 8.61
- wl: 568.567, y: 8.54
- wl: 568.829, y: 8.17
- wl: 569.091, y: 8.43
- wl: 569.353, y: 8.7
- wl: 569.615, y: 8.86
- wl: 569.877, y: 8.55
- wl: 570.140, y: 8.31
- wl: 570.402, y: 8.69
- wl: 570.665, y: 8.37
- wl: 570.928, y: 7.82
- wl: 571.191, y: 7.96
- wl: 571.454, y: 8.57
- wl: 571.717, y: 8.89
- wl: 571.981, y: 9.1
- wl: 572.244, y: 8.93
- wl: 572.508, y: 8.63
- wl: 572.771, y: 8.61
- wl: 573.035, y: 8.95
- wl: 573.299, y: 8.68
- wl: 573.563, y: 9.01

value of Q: 0.05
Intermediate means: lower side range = 8.22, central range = 8.4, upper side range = 8.73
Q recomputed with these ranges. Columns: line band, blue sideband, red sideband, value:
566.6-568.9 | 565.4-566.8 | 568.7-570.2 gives -0.063 nm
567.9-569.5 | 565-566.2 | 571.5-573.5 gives -0.024 nm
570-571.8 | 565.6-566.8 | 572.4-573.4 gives 0.037 nm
